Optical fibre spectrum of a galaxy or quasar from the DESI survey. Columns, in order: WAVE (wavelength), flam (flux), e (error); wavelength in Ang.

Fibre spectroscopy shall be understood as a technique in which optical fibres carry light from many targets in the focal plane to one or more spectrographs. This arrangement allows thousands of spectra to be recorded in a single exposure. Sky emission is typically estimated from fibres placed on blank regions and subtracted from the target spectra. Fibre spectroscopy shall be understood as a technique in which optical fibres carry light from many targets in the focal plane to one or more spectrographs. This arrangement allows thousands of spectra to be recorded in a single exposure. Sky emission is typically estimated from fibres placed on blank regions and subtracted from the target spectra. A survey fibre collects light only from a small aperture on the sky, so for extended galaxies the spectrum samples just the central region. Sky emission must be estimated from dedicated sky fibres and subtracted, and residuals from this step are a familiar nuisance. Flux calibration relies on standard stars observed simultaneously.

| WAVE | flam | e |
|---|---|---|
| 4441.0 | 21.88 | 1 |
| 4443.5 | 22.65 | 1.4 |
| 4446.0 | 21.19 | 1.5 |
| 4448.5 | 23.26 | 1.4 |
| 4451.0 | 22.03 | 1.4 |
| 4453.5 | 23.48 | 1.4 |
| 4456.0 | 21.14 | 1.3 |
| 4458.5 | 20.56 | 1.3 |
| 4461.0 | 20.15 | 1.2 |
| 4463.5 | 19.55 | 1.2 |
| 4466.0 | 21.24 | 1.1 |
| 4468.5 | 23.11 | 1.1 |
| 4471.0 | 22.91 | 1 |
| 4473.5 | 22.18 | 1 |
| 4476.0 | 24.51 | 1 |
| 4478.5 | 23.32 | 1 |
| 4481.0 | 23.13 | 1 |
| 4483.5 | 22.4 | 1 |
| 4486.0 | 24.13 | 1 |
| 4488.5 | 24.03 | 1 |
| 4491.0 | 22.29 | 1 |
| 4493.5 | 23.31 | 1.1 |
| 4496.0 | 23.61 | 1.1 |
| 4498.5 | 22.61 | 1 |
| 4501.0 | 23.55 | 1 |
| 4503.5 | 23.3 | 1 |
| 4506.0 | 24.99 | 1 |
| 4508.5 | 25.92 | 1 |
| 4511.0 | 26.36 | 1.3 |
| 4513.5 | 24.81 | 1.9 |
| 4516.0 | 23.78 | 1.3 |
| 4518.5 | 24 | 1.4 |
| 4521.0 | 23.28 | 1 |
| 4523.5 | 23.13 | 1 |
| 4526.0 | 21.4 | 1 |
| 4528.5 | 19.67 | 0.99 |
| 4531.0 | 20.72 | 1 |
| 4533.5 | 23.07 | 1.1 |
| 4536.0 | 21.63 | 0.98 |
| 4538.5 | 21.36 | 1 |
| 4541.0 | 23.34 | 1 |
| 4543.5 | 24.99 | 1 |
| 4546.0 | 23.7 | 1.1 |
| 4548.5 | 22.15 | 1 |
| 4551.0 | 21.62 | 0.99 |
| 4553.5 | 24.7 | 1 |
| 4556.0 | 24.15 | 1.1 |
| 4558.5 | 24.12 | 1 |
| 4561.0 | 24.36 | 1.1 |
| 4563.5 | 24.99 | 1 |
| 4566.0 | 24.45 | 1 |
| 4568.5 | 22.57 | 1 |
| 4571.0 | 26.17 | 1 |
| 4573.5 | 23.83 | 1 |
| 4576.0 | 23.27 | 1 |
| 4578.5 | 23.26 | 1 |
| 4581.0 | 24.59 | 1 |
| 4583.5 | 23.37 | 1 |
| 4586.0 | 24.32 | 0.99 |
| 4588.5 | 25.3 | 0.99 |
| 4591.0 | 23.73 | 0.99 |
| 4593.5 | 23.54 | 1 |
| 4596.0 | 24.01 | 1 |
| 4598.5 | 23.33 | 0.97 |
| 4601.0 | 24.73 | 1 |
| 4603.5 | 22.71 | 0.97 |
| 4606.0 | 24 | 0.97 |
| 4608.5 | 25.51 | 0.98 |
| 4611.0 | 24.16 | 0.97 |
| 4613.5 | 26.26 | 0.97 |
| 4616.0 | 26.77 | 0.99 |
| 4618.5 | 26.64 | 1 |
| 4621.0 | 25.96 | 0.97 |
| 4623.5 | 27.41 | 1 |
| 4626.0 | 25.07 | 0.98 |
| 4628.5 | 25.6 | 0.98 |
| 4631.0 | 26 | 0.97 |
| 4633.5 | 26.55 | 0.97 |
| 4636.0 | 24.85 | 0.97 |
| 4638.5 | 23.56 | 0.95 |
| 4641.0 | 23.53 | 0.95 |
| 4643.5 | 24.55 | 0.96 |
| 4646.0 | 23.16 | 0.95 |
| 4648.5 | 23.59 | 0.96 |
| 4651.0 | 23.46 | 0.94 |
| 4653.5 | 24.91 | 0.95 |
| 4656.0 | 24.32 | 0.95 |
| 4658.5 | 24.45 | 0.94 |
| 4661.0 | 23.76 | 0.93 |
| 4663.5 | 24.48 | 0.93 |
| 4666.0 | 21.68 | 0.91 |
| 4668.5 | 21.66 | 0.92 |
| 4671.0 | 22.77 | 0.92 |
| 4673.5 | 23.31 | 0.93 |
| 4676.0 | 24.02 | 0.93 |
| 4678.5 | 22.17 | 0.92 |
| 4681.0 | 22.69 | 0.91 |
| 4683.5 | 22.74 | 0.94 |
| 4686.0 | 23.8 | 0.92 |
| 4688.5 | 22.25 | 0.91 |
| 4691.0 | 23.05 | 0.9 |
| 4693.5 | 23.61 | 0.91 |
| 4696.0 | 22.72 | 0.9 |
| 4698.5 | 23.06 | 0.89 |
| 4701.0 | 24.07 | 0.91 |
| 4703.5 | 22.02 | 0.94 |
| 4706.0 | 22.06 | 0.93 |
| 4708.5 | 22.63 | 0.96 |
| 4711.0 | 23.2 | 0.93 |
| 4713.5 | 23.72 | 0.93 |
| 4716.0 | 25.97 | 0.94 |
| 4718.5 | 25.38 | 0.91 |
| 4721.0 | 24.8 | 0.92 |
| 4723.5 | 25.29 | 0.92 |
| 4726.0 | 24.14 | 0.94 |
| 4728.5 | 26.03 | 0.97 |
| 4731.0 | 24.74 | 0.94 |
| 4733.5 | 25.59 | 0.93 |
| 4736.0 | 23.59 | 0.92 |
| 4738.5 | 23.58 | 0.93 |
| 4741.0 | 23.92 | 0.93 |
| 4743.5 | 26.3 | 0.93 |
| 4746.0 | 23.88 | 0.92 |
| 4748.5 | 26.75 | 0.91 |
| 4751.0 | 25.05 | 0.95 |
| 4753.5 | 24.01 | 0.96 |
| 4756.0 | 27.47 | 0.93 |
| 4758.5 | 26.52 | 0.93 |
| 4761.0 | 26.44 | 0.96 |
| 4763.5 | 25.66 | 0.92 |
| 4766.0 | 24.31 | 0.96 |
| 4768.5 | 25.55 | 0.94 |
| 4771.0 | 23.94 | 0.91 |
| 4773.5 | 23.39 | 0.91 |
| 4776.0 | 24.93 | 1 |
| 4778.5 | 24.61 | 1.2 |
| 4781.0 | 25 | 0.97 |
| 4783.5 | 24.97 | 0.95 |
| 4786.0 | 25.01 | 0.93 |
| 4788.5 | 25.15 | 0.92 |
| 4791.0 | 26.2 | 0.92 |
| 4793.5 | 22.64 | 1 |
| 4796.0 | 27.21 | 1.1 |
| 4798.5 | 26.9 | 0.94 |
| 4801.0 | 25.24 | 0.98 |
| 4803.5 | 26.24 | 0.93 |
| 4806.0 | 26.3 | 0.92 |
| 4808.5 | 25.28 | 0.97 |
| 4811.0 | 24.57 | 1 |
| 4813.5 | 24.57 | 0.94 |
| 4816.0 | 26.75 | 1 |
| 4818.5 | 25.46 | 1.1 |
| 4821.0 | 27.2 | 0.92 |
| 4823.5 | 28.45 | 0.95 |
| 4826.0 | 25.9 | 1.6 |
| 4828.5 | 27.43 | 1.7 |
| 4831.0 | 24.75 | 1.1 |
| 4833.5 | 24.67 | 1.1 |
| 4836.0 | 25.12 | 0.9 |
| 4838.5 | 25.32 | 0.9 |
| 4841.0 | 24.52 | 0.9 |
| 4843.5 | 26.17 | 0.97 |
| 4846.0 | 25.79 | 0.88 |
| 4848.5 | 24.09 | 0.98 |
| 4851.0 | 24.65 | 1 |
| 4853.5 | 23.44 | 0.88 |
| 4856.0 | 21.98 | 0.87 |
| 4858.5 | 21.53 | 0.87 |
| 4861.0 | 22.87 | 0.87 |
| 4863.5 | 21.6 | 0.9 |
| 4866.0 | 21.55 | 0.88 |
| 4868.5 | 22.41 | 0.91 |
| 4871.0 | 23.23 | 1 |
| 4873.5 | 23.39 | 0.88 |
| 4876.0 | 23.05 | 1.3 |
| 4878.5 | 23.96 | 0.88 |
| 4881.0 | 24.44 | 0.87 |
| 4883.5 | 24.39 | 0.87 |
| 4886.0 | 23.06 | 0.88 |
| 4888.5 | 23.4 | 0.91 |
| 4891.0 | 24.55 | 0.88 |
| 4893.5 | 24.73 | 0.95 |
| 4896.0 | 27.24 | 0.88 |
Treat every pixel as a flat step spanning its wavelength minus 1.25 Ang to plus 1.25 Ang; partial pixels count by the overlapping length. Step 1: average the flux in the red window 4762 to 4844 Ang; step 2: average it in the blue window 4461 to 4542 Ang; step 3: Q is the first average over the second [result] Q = 1.11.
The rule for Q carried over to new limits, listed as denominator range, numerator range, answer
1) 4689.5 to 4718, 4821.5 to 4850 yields 1.10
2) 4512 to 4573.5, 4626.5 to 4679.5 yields 1.03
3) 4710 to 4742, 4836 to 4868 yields 0.96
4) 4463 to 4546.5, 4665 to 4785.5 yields 1.04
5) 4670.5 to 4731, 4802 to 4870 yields 1.05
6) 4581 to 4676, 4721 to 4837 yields 1.04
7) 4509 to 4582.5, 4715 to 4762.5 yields 1.08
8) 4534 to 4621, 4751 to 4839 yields 1.06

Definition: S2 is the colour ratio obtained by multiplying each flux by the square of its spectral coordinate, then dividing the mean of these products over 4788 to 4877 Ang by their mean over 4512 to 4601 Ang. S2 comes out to 1.19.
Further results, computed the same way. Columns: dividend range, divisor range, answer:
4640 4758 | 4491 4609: 1.08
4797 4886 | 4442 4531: 1.26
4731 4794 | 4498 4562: 1.18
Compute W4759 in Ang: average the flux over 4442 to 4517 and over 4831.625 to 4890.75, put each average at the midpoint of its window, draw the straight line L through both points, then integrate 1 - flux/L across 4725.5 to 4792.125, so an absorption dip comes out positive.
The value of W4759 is -4.43 Ang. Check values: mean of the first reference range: 23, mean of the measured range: 25.1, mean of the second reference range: 23.7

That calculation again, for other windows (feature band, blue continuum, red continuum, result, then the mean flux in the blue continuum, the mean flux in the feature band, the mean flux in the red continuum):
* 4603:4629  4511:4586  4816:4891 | -2.1 Ang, 23.4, 25.5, 24.3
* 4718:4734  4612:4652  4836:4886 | -0.4 Ang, 25.2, 25.1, 23.6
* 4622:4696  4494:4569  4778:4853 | 1.4 Ang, 23.4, 23.9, 25.5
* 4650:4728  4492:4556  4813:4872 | 1.4 Ang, 23.3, 23.5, 24.6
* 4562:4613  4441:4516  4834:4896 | -2.1 Ang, 23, 24.1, 23.8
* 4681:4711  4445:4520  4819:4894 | 1.0 Ang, 23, 22.9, 24.3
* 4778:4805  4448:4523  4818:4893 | -1.5 Ang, 23.1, 25.4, 24.3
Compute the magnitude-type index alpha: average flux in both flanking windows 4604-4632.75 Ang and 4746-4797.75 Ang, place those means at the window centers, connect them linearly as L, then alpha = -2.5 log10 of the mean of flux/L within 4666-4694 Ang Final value 0.12 mag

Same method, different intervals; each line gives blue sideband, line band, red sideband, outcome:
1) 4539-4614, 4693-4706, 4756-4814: 0.08 mag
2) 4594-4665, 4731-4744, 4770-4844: 0.03 mag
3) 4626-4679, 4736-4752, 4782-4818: 0.00 mag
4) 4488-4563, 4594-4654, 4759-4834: -0.03 mag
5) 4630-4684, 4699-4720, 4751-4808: 0.04 mag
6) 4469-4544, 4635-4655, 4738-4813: 0.01 mag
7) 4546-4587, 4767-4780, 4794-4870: 0.01 mag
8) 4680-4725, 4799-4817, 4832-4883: -0.09 mag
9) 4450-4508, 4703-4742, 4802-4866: 0.00 mag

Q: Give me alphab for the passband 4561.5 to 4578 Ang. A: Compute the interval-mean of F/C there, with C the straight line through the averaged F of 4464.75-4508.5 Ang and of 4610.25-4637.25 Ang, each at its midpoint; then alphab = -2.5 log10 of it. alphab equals 0.03 mag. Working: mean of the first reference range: 23.3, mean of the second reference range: 26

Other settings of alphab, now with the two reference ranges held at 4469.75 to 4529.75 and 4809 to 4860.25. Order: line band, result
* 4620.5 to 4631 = -0.08 mag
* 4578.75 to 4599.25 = -0.01 mag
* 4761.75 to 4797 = 0.00 mag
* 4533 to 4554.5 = 0.03 mag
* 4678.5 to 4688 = 0.07 mag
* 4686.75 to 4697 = 0.07 mag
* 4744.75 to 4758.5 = -0.04 mag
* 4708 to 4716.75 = 0.03 mag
